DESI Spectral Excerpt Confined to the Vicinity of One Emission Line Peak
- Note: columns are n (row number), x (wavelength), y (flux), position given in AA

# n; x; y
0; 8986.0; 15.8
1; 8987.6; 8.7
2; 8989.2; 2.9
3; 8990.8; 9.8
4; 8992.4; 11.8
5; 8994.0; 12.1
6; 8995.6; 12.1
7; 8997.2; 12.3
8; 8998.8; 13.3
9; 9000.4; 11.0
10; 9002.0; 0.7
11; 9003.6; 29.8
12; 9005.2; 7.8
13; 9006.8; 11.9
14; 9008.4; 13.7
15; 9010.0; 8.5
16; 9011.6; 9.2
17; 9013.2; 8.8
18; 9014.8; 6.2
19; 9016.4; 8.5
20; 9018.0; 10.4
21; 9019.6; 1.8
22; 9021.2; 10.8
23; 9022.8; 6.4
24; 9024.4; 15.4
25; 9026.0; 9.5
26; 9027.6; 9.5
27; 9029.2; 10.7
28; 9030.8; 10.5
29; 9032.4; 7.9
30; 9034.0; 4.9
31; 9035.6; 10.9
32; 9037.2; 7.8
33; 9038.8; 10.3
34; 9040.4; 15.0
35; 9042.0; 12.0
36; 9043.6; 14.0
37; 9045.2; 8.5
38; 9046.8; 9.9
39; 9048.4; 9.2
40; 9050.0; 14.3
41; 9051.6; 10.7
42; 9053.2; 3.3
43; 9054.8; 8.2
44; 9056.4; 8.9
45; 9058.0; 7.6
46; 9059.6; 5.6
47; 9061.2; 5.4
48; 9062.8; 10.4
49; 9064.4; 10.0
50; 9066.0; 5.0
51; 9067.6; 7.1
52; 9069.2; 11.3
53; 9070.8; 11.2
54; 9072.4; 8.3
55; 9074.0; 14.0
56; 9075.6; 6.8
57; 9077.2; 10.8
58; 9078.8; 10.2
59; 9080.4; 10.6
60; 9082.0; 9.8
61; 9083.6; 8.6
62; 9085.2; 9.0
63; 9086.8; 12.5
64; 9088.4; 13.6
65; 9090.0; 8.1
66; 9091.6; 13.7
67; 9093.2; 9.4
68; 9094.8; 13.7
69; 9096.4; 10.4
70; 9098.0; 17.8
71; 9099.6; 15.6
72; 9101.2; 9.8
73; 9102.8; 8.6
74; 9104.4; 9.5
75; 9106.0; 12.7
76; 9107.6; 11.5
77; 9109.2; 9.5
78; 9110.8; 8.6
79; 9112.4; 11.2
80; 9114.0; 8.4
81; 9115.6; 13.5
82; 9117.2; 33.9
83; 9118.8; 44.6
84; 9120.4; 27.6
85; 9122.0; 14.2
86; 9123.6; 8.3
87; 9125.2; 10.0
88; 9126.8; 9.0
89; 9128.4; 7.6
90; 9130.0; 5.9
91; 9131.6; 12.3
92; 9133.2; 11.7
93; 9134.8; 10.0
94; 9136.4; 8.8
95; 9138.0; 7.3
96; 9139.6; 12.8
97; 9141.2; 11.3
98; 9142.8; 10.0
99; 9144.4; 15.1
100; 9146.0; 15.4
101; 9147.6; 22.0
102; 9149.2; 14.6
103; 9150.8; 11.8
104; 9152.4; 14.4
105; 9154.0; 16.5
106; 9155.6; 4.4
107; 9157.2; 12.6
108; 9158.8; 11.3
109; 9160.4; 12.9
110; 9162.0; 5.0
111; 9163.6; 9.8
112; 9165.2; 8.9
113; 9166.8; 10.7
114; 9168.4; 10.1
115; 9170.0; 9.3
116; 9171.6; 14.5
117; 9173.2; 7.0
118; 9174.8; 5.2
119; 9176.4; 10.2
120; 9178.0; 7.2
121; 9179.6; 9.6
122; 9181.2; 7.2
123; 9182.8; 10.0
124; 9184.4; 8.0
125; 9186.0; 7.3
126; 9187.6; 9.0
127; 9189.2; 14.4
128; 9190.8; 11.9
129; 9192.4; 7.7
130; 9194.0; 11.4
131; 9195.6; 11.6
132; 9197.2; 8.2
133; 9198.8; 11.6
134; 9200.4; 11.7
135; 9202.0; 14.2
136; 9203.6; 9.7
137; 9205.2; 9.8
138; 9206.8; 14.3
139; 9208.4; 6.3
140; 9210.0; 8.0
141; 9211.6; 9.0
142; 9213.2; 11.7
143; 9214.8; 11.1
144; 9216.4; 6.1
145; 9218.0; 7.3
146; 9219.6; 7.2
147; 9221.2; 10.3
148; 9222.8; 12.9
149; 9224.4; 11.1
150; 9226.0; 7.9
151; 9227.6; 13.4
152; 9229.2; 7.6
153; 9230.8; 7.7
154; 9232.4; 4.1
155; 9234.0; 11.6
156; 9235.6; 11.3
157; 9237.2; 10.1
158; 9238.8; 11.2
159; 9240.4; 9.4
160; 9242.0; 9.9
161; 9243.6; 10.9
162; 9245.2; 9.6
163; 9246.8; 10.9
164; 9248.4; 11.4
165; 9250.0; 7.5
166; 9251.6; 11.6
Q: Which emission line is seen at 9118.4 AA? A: Halpha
